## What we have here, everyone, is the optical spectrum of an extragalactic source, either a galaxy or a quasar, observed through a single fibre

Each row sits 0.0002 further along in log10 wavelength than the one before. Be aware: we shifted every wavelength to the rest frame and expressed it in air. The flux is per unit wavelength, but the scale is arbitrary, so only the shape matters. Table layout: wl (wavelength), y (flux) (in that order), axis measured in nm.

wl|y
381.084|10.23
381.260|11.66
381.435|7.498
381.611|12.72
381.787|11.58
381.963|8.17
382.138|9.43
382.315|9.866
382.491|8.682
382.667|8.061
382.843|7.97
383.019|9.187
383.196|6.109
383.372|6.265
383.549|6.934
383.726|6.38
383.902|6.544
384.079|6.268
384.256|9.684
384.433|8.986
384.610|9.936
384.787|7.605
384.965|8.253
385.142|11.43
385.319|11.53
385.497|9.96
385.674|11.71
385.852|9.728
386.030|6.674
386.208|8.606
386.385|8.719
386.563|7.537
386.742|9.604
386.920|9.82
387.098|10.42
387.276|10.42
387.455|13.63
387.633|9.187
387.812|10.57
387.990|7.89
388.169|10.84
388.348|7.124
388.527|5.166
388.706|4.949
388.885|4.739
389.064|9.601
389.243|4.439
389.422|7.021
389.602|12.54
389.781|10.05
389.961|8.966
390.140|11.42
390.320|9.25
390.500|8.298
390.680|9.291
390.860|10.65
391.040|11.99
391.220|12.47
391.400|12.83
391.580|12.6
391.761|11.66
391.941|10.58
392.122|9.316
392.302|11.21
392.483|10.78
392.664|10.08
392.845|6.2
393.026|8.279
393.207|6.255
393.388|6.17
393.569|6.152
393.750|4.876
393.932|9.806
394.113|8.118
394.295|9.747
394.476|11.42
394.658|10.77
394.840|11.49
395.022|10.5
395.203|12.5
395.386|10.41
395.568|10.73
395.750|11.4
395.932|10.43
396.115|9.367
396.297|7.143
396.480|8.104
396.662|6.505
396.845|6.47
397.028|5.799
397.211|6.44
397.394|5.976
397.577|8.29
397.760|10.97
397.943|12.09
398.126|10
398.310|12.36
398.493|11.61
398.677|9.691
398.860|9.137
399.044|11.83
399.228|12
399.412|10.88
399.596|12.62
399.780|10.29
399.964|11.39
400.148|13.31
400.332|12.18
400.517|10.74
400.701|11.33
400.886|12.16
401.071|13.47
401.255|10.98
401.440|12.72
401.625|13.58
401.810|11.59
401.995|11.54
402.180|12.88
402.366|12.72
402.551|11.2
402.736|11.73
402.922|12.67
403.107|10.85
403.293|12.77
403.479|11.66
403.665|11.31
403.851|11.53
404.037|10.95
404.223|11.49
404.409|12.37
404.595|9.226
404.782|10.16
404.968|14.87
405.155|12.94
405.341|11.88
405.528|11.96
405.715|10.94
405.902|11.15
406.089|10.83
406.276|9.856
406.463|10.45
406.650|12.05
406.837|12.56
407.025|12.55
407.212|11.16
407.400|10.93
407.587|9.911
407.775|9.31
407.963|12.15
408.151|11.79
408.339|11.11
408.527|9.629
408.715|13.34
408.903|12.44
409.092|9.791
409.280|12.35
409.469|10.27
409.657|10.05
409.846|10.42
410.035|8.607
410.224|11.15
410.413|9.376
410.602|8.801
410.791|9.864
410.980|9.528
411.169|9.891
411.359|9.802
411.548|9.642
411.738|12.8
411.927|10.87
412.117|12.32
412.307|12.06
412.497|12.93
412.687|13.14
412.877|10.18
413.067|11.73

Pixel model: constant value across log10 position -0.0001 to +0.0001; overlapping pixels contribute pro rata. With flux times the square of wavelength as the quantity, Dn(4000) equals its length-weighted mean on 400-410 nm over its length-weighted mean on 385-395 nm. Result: 1.33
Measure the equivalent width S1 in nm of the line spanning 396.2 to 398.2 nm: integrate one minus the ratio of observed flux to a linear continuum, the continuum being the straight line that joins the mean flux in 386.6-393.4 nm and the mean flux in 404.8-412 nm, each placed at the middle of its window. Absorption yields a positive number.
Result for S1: 0.41 nm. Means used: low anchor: 9.4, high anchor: 11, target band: 7.97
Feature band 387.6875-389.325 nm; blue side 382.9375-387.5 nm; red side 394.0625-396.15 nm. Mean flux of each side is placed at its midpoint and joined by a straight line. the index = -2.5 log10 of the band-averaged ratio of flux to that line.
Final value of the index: 0.28 mag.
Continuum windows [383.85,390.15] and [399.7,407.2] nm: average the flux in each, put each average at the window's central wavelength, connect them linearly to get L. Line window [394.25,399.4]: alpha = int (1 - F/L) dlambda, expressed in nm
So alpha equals 0.41 nm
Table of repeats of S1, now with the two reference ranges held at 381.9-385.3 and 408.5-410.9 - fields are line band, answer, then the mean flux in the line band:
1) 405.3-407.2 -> -0.22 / 11.4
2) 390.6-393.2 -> -0.42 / 10.4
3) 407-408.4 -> -0.10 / 11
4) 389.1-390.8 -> -0.05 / 9.08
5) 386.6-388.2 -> -0.29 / 10.2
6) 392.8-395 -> 0.18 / 8.39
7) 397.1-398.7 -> -0.03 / 9.67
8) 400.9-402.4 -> -0.40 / 12.4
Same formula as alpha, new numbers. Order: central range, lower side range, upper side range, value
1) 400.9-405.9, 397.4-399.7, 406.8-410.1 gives -0.47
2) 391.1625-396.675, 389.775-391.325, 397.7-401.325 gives 0.56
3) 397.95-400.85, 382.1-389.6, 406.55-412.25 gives -0.43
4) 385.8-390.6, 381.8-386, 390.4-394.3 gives 0.14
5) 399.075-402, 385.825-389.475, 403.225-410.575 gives -0.48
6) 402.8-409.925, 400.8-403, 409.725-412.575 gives 0.04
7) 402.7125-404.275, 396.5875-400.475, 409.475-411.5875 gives -0.28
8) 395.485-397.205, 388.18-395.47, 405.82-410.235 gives 0.25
